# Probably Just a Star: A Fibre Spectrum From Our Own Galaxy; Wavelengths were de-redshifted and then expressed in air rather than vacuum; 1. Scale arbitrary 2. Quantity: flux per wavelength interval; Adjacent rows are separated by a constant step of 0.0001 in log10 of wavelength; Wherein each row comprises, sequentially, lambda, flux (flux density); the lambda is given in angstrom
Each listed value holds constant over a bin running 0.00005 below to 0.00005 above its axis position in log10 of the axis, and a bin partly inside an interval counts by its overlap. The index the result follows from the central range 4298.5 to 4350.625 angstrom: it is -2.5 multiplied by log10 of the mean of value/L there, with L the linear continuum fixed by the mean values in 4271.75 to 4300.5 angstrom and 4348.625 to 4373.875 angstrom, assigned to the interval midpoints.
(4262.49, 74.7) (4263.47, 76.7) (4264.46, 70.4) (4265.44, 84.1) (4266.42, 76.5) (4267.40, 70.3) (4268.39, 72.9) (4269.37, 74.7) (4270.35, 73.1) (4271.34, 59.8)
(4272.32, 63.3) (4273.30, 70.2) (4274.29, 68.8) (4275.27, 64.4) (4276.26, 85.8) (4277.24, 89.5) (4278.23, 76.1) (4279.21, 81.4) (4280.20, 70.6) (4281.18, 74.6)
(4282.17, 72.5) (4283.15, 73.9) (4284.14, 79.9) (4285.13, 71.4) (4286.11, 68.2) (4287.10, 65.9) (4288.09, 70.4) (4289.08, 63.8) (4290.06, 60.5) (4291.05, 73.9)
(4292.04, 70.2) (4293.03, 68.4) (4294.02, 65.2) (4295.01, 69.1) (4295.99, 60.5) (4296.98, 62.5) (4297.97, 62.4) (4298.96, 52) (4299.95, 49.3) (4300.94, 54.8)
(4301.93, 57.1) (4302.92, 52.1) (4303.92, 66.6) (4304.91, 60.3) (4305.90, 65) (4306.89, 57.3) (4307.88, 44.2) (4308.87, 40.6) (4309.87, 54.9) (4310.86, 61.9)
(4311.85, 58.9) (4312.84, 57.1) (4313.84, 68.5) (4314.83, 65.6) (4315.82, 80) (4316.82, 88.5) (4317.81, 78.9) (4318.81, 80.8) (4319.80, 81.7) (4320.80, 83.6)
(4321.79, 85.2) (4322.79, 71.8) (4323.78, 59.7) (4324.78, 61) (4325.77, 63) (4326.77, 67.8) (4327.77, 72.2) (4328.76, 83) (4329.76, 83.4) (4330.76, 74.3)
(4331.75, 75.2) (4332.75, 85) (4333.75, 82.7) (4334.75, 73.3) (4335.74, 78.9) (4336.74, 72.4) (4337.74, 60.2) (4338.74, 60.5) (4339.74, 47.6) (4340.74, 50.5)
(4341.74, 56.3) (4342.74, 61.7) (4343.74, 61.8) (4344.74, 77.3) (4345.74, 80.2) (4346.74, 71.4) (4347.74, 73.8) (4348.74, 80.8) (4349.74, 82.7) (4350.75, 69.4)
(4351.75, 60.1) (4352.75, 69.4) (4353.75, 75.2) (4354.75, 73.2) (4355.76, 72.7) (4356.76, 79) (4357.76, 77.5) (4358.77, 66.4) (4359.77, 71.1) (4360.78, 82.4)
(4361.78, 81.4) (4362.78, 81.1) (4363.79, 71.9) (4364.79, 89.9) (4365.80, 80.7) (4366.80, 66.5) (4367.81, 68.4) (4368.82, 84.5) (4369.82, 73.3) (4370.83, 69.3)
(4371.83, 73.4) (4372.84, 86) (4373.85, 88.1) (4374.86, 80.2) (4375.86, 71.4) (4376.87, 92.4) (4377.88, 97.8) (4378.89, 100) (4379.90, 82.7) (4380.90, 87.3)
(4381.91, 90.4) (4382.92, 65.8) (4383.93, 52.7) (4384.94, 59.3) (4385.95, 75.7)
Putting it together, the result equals 0.08 mag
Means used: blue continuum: 69.1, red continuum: 75.6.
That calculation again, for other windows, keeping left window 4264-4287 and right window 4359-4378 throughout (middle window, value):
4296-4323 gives 0.174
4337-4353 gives 0.167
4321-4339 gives 0.051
